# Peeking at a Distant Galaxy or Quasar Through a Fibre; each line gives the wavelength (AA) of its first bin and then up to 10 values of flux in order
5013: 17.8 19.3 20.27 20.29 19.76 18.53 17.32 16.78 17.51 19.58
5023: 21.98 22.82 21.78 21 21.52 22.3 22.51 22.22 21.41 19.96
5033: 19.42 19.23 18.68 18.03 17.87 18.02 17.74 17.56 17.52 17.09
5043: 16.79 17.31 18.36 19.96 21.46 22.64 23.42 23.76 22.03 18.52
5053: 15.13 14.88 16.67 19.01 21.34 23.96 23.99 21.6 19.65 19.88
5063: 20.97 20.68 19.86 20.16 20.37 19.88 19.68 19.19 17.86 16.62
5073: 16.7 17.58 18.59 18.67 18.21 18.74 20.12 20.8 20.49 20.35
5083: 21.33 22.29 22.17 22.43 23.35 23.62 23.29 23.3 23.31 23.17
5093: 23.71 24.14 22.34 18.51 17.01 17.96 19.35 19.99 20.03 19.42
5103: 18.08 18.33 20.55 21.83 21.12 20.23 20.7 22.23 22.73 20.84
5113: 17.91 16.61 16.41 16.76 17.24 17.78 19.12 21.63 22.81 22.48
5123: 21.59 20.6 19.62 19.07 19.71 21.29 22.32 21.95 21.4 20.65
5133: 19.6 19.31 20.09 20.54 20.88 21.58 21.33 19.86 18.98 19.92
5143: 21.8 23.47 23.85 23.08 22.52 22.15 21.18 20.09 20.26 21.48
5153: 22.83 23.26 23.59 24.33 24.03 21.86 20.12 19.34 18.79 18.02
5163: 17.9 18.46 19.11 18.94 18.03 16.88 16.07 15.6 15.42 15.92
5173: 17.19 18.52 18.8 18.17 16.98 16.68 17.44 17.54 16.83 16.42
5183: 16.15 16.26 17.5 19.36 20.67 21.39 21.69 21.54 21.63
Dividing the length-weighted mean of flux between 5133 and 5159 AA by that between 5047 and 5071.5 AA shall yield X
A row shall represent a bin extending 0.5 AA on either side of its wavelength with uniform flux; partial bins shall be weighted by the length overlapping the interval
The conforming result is 1.07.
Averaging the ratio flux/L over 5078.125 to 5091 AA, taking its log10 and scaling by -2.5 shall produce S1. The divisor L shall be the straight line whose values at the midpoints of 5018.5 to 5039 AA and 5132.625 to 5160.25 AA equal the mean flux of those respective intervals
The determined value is -0.06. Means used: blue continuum 19.9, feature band 21.9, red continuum 21.5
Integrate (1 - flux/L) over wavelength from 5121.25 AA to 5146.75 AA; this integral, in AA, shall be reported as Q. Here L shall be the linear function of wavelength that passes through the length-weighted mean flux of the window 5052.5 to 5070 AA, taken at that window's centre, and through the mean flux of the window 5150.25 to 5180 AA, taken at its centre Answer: -2.3 AA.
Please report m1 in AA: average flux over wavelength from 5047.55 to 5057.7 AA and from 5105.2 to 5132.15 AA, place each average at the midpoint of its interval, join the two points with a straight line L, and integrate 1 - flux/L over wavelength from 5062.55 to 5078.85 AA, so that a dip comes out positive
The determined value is 0.8 AA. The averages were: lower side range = 19.8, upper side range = 20.2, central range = 19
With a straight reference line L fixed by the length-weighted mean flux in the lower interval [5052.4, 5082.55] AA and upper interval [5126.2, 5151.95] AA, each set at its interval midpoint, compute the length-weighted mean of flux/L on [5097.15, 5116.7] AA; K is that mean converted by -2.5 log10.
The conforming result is 0.05 mag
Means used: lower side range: 19.4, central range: 19.5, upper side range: 21.1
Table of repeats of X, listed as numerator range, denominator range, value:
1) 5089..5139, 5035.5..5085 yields 1.05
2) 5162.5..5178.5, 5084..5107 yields 0.82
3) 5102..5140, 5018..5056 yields 1.04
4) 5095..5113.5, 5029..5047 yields 1.06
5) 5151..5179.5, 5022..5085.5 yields 0.96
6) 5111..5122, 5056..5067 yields 0.90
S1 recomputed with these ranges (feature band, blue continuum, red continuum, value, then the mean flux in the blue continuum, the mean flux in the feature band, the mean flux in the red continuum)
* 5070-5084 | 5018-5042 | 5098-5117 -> 0.03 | 19.6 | 19.1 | 19.5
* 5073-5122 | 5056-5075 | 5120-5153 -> 0.01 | 19.9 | 20.3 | 21.1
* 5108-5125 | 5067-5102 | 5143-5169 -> 0.04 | 20.4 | 19.8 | 20.9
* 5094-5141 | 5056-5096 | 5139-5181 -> 0.01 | 20.8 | 20.1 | 19.7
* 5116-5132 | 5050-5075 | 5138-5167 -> 0.01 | 19.5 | 20.5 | 21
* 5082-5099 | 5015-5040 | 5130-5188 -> -0.11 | 19.8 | 21.9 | 19.6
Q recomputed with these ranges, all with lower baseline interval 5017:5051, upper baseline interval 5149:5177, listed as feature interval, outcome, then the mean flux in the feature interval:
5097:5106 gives 0.2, 19.2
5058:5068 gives -0.6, 20.9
